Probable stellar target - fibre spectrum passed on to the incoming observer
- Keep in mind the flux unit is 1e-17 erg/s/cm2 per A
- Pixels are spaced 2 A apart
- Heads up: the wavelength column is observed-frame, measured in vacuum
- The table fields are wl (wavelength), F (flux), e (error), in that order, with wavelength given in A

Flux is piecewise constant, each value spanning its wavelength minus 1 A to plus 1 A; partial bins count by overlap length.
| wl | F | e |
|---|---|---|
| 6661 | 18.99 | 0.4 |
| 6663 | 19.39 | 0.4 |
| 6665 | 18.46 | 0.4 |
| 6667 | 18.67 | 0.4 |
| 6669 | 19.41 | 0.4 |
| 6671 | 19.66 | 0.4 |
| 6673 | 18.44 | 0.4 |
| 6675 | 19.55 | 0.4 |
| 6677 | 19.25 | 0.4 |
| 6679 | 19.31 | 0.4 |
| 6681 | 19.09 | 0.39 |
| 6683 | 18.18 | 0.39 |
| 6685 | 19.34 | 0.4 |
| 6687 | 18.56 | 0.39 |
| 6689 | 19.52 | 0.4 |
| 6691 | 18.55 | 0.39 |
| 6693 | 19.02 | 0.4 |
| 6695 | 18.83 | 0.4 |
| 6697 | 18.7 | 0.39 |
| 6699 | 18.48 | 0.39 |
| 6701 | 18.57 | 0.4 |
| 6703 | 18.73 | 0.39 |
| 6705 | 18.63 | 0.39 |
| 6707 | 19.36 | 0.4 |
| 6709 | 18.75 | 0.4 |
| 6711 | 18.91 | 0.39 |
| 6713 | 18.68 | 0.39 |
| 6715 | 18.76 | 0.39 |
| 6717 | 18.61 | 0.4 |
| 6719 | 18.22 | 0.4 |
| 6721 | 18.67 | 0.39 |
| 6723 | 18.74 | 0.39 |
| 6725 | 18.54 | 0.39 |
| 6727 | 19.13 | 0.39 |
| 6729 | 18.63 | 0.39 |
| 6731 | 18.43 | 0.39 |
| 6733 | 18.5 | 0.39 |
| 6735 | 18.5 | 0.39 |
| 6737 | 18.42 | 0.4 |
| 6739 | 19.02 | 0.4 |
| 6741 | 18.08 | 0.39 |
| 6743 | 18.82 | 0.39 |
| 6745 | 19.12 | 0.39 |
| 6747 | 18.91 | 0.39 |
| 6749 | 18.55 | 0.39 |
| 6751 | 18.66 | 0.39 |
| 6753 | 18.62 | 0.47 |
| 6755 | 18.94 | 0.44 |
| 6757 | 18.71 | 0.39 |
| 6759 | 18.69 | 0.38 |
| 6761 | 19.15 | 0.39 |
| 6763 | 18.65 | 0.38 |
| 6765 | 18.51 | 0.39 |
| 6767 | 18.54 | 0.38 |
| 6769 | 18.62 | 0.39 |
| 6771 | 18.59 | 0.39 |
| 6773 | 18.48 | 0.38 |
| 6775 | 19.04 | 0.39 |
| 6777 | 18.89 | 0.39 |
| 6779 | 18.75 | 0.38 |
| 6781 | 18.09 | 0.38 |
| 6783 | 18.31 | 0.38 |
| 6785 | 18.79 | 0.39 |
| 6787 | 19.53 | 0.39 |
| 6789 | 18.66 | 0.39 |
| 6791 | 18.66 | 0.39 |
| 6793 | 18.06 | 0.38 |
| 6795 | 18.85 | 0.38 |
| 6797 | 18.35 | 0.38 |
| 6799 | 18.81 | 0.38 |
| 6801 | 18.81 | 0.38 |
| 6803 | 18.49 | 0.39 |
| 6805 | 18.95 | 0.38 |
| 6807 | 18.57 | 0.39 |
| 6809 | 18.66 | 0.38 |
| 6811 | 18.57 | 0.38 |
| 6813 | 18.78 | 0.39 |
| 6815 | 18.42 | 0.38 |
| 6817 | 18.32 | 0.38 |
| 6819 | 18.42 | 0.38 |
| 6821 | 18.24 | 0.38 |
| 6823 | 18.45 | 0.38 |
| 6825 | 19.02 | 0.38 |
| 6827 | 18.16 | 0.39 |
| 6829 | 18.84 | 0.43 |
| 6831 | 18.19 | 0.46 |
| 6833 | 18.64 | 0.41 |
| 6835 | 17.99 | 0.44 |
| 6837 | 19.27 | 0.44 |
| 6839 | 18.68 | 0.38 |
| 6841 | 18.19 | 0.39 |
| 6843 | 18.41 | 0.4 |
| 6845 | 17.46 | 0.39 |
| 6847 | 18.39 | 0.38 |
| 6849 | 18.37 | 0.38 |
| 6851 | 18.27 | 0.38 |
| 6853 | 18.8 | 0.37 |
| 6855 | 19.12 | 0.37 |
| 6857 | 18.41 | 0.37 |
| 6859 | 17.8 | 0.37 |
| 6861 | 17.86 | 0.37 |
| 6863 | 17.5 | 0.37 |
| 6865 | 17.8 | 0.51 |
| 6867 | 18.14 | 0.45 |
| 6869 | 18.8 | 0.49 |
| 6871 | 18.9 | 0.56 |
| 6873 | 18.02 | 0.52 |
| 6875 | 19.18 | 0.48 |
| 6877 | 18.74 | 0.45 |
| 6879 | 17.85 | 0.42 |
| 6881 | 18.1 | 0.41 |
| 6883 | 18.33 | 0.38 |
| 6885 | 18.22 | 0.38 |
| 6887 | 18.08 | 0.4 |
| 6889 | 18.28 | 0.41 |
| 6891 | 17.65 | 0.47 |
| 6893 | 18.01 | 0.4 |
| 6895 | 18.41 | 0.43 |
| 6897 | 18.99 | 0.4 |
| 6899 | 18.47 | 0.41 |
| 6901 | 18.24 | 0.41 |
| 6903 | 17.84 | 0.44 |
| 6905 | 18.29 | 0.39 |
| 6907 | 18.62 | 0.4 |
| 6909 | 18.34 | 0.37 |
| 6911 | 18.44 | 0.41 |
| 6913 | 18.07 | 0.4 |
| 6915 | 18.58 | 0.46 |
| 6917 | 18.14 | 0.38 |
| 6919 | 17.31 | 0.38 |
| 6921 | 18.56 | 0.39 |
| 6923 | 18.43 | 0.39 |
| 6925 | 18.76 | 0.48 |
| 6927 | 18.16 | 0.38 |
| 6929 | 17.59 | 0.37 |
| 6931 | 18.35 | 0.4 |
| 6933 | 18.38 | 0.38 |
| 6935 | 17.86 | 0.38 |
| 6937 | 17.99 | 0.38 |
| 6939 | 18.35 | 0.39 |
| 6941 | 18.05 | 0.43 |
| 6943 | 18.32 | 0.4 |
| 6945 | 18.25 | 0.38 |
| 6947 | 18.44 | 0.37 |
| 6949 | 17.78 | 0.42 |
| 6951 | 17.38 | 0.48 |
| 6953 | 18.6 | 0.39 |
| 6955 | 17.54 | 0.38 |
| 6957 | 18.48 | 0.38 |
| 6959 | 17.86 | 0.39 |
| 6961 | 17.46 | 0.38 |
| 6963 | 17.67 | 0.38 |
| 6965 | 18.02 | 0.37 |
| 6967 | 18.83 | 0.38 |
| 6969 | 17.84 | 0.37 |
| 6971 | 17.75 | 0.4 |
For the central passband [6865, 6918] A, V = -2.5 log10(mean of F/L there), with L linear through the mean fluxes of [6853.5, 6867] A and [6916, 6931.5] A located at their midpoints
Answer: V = -0.01 mag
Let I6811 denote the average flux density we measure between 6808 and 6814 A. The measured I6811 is 18.7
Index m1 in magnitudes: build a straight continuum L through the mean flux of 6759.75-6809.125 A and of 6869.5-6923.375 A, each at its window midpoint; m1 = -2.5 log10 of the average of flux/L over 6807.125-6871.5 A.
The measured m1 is 0.01 mag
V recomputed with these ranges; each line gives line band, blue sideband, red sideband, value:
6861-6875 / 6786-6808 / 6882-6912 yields 0.01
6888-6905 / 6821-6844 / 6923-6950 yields 0.00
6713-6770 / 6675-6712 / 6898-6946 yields 0.00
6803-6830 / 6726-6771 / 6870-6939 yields 0.00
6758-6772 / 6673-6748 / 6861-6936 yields 0.00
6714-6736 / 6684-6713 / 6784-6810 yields 0.01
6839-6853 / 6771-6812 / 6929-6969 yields 0.01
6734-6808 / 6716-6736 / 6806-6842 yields -0.01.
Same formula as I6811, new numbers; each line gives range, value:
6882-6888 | 18.2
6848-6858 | 18.6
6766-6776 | 18.7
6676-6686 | 19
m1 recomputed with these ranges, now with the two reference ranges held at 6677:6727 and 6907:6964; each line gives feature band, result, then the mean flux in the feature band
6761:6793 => -0.01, 18.7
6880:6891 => 0.01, 18.2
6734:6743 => 0.01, 18.5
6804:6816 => -0.01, 18.7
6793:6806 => -0.01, 18.7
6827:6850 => 0.00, 18.4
